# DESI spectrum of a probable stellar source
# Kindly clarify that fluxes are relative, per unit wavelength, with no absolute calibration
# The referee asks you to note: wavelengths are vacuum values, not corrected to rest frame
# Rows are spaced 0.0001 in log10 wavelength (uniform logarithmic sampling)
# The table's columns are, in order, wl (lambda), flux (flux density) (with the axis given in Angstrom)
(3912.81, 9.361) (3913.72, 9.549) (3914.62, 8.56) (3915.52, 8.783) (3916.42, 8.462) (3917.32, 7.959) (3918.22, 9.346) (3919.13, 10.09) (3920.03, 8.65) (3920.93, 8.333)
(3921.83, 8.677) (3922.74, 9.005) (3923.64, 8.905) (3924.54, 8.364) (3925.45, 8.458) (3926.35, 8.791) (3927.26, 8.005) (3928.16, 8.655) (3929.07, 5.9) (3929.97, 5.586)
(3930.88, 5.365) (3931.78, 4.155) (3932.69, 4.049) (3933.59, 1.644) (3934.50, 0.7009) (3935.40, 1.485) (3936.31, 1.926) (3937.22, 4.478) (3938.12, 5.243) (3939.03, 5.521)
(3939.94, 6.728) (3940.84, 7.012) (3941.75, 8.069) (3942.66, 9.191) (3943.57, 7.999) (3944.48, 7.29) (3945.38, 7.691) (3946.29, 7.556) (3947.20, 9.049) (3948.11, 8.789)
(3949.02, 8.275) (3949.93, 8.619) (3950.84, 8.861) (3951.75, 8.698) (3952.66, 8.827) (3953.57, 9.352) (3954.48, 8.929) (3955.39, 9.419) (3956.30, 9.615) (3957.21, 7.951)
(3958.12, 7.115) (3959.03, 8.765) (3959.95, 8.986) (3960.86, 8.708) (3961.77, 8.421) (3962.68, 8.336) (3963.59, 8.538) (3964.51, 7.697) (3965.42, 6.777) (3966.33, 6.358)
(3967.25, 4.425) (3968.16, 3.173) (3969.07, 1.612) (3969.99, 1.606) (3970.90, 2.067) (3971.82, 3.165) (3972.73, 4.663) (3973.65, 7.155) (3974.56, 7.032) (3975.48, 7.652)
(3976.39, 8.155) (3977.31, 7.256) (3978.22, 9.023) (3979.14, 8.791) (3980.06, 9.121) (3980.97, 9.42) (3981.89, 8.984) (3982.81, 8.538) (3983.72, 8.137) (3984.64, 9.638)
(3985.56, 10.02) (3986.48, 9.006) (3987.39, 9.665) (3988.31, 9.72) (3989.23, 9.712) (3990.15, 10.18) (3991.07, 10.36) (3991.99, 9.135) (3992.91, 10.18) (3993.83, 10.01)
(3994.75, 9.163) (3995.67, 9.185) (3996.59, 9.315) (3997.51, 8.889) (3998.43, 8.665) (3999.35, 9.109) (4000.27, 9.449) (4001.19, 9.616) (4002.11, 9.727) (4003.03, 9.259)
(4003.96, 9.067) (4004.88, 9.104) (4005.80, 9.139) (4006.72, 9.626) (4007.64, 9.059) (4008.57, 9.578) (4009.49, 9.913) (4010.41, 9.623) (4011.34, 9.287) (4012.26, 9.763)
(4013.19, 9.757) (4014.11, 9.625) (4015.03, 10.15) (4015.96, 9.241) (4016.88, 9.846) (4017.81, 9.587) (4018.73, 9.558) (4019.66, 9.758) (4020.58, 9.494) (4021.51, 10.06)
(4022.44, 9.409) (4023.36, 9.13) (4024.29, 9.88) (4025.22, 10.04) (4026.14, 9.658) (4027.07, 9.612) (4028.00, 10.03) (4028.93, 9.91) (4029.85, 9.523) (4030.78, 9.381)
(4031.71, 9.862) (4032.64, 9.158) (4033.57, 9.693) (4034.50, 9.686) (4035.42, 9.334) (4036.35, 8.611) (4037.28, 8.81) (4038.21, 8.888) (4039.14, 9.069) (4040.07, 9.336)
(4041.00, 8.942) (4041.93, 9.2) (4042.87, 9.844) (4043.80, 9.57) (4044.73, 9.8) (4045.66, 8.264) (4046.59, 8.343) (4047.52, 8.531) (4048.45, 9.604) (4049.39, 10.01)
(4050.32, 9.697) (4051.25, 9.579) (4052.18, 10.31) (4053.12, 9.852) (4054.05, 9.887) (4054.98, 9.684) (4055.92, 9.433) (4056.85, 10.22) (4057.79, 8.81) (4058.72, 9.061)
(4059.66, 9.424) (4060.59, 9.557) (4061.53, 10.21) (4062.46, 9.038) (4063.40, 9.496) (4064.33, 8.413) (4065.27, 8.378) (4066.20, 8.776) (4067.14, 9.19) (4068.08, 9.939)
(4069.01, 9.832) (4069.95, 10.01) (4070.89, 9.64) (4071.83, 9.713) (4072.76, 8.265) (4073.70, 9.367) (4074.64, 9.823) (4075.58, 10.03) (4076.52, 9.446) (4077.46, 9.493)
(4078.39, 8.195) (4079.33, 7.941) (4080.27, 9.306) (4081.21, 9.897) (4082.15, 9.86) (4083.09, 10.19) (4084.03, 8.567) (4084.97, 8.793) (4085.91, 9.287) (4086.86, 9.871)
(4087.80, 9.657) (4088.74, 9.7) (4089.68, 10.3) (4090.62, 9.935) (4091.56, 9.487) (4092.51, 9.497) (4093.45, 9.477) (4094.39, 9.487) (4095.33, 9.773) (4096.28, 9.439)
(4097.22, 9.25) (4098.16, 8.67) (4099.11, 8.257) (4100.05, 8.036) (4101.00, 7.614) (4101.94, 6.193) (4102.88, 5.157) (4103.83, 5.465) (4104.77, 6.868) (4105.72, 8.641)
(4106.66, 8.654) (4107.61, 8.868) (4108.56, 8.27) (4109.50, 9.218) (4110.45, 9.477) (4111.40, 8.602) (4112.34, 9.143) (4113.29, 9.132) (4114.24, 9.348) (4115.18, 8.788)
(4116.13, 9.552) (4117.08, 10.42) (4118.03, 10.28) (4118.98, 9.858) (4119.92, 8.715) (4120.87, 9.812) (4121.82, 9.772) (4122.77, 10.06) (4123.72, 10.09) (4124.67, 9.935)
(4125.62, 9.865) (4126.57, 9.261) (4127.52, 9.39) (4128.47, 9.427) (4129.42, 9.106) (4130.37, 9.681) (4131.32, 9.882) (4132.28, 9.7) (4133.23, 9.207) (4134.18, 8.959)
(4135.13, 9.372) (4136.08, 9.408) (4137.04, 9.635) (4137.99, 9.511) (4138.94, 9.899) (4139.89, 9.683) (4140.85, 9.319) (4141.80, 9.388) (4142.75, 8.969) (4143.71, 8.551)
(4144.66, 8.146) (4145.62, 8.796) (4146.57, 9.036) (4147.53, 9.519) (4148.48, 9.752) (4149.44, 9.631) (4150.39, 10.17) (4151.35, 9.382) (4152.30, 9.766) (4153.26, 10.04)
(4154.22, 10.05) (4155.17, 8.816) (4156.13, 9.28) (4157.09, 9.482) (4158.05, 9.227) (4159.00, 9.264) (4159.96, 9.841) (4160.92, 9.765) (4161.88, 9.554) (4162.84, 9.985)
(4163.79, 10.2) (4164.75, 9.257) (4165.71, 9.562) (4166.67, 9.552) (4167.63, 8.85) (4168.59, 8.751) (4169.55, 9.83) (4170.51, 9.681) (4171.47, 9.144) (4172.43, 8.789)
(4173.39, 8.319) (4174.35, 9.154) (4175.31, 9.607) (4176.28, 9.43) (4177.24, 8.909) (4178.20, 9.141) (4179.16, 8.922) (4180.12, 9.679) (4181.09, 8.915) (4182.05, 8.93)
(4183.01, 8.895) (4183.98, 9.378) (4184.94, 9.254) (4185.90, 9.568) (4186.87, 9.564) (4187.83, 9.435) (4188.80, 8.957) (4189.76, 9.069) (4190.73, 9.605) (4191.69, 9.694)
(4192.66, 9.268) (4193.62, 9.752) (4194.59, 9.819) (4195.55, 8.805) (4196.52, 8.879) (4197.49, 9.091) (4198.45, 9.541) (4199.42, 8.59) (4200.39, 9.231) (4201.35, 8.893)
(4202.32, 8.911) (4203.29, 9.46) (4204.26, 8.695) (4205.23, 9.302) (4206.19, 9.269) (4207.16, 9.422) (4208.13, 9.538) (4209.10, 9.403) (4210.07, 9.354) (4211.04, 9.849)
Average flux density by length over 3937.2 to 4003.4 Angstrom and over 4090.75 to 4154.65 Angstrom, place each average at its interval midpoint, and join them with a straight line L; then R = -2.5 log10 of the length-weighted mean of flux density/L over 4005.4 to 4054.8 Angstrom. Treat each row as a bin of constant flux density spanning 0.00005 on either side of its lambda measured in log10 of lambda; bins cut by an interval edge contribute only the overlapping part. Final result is -0.13 mag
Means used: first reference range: 8.01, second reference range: 9.14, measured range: 9.5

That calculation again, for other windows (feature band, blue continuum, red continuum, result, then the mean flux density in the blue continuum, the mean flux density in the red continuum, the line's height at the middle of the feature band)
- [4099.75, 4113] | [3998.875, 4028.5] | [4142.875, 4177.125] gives 0.19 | 9.57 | 9.37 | 9.44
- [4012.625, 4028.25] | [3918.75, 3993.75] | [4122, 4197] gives -0.20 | 7.42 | 9.39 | 8.04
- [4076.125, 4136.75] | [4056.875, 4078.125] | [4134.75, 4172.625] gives 0.03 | 9.37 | 9.43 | 9.39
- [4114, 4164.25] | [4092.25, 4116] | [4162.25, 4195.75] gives -0.08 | 8.46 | 9.31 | 8.86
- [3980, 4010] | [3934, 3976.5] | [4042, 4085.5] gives -0.22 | 6.74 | 9.37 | 7.71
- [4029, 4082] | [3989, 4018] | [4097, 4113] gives -0.07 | 9.51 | 8.02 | 8.74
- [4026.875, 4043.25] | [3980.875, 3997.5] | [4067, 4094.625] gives 0.01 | 9.45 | 9.48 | 9.46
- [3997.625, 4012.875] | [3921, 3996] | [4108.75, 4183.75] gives -0.18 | 7.43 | 9.4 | 7.92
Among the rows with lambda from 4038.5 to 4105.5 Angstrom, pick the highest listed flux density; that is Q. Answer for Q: 10.31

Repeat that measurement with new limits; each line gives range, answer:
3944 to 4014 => 10.36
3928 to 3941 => 8.655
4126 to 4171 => 10.2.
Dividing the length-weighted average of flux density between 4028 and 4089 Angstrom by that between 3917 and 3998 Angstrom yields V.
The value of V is 1.2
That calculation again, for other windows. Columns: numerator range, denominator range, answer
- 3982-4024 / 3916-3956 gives 1.31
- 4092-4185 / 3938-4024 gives 1.09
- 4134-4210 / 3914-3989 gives 1.27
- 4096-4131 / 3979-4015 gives 0.94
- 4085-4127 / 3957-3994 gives 1.18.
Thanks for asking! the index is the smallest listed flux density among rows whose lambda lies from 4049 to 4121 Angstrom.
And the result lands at 5.157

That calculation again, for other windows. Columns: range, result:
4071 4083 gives 7.941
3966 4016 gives 1.606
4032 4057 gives 8.264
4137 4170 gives 8.146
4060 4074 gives 8.265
